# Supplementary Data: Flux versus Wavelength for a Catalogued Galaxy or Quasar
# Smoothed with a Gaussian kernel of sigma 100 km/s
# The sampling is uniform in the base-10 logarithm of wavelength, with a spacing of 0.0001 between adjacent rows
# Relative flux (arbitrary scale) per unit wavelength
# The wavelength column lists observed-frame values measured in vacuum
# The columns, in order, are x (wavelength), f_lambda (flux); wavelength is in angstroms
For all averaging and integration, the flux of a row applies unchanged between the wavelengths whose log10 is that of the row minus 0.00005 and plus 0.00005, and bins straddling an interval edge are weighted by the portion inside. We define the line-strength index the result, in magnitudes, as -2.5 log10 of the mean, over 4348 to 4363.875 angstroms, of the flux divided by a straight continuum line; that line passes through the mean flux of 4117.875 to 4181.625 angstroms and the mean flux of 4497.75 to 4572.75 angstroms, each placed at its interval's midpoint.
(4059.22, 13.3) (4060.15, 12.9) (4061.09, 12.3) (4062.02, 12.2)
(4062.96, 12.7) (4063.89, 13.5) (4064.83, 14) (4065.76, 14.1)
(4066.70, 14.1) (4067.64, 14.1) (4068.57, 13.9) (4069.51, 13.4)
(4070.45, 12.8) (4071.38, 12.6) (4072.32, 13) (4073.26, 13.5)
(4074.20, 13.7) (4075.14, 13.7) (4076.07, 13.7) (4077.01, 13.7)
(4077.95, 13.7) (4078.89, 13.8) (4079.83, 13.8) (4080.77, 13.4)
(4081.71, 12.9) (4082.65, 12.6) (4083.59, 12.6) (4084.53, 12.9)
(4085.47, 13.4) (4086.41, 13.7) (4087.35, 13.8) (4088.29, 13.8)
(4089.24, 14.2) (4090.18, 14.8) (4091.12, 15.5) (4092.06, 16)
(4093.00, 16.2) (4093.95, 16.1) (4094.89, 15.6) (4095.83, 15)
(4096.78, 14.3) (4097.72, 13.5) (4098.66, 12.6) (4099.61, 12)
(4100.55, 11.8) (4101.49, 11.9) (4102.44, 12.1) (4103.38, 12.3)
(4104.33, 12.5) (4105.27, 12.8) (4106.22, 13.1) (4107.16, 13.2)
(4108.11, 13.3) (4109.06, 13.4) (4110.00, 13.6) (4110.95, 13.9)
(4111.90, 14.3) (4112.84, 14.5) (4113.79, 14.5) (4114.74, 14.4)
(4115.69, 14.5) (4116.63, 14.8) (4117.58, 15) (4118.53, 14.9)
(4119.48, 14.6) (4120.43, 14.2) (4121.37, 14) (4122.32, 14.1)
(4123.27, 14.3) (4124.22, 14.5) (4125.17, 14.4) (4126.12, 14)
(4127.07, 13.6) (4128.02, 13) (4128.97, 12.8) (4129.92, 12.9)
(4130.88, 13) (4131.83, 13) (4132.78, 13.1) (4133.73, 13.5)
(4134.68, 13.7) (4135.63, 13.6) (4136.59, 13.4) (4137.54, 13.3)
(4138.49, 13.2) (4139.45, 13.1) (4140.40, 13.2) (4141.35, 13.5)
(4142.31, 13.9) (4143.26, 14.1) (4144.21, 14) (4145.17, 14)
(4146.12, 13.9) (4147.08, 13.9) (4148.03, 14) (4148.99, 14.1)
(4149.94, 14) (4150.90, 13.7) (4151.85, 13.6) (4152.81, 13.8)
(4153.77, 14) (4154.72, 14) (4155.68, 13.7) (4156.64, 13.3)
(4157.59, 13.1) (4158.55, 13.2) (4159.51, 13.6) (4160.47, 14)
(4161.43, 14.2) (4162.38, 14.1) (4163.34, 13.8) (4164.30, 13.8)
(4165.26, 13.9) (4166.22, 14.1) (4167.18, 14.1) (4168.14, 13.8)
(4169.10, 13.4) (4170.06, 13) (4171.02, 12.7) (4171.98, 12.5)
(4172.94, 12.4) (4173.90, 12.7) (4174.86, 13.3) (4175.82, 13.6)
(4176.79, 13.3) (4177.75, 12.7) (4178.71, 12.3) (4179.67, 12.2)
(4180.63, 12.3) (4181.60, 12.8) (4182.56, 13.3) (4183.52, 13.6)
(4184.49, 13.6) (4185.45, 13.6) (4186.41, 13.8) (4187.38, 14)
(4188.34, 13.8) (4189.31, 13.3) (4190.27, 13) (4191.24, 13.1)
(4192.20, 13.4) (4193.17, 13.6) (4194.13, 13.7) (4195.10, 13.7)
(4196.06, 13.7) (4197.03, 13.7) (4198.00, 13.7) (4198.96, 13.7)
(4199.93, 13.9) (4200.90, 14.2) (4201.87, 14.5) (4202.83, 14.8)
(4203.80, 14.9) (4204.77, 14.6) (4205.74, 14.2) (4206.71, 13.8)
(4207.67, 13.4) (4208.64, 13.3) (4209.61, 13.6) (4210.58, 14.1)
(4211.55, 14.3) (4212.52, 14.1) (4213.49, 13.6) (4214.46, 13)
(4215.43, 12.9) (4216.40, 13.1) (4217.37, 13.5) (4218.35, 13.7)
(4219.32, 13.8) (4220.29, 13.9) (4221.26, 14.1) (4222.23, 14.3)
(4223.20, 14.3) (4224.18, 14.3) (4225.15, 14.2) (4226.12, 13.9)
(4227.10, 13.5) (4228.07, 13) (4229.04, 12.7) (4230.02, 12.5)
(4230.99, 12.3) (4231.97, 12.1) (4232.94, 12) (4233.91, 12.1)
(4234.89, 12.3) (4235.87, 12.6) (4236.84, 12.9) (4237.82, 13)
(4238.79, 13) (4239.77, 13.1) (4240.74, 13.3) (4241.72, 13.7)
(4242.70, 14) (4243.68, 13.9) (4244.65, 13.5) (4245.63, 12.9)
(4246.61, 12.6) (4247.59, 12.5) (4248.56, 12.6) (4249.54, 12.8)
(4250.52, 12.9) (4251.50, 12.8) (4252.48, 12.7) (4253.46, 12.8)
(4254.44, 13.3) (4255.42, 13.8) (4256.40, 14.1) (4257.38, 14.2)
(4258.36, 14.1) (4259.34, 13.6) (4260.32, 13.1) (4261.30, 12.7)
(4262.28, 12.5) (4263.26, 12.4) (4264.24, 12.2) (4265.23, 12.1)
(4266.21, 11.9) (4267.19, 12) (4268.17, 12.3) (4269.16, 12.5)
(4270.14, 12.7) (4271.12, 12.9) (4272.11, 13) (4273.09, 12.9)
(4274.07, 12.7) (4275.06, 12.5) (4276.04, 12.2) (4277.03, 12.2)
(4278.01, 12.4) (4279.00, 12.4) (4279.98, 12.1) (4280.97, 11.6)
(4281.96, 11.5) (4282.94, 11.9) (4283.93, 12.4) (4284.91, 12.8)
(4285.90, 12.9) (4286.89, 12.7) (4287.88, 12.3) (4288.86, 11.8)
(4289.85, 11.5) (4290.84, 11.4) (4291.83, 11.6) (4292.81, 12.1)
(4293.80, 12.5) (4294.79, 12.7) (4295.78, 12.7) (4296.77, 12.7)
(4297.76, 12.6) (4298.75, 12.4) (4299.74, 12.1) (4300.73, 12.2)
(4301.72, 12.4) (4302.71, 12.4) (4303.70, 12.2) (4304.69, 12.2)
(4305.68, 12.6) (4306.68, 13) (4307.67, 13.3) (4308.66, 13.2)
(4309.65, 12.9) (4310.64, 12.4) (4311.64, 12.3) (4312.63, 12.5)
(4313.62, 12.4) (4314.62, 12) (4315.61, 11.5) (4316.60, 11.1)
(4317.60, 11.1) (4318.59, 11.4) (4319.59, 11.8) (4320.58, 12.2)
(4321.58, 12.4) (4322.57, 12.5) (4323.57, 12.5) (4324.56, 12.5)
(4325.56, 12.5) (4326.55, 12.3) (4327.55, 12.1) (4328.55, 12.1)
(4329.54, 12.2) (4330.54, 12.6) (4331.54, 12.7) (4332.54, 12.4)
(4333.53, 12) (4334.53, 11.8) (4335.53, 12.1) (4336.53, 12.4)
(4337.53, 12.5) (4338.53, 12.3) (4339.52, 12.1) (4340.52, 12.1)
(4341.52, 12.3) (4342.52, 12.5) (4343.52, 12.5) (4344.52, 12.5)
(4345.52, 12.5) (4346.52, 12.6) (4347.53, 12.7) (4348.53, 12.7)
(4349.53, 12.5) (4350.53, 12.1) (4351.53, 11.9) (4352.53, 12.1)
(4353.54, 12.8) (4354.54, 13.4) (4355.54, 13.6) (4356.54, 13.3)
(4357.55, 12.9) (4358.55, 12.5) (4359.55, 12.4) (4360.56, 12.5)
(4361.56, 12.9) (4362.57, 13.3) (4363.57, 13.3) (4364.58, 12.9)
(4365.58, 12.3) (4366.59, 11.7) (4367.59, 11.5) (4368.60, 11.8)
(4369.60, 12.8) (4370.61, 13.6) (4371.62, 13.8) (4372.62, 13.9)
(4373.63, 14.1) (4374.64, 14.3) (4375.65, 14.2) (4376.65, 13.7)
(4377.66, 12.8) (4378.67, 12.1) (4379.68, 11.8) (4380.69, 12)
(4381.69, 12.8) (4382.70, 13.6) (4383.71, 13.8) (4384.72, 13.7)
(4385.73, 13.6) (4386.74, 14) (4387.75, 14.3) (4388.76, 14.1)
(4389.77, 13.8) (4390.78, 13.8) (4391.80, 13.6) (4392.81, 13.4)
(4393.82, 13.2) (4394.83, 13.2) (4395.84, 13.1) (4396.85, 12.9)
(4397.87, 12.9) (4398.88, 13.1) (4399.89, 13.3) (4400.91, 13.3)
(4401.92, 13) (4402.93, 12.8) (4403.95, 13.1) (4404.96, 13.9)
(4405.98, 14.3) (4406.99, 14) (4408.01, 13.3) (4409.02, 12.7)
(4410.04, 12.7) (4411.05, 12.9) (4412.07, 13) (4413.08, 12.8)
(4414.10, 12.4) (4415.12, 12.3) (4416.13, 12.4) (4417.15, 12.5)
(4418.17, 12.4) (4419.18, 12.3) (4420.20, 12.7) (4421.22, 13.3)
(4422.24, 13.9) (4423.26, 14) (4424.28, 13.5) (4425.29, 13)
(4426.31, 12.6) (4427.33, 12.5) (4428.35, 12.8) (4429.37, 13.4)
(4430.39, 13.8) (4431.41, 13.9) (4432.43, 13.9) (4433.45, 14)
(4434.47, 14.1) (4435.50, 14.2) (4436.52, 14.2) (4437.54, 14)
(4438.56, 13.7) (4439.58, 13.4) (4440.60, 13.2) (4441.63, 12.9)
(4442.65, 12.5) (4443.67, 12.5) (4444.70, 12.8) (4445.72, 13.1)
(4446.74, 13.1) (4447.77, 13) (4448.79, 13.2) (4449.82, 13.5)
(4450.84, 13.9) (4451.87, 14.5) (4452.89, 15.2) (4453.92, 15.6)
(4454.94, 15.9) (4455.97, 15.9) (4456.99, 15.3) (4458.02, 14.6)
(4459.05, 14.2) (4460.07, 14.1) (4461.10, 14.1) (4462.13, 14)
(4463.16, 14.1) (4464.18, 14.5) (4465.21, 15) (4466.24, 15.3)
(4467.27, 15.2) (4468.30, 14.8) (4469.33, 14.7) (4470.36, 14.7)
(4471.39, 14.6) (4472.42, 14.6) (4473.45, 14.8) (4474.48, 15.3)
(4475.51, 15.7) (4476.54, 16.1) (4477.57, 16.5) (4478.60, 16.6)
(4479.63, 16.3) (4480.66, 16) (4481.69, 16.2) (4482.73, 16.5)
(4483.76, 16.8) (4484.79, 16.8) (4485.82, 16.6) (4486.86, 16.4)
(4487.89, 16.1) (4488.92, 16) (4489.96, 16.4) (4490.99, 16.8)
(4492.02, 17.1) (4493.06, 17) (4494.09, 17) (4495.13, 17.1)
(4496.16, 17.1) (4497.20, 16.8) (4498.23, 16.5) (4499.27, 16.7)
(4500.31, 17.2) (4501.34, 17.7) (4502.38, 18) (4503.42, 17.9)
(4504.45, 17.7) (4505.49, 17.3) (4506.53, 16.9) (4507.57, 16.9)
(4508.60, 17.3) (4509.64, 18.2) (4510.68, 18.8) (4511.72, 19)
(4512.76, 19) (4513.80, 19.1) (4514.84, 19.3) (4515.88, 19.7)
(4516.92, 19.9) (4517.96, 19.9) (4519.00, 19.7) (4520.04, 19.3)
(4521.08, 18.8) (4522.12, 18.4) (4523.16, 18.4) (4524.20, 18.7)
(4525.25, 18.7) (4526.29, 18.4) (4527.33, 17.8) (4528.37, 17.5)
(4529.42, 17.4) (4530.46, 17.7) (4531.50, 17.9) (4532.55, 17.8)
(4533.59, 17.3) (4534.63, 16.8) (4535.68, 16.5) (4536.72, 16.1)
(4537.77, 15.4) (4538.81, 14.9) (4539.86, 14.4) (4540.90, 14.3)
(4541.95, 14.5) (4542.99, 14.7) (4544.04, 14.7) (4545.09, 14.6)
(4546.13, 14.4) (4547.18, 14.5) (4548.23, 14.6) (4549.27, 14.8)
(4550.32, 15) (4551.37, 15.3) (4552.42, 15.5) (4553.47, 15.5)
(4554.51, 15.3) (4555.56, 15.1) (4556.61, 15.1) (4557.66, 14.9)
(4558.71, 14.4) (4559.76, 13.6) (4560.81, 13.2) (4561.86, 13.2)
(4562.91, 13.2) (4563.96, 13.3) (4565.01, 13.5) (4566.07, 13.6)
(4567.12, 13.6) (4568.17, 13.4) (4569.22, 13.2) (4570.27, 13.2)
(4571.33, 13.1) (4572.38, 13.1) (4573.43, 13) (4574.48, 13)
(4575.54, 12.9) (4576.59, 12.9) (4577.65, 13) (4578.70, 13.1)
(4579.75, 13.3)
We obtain 0.18 mag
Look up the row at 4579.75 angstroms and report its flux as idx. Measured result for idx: 13.3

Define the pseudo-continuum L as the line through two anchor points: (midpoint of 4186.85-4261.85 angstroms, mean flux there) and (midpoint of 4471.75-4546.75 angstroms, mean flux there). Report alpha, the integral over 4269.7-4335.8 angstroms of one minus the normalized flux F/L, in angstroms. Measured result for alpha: 9.8 angstroms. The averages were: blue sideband 13.4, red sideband 17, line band 12.3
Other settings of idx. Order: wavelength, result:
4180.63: 12.3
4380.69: 12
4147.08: 13.9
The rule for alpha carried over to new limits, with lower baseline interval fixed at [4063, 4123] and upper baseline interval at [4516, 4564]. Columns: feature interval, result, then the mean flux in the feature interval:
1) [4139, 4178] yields 1.5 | 13.6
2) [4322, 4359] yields 6.5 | 12.5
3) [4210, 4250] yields 3.4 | 13.3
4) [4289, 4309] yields 3.4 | 12.4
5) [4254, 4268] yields 1.6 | 13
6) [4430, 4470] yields 4.0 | 14.1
